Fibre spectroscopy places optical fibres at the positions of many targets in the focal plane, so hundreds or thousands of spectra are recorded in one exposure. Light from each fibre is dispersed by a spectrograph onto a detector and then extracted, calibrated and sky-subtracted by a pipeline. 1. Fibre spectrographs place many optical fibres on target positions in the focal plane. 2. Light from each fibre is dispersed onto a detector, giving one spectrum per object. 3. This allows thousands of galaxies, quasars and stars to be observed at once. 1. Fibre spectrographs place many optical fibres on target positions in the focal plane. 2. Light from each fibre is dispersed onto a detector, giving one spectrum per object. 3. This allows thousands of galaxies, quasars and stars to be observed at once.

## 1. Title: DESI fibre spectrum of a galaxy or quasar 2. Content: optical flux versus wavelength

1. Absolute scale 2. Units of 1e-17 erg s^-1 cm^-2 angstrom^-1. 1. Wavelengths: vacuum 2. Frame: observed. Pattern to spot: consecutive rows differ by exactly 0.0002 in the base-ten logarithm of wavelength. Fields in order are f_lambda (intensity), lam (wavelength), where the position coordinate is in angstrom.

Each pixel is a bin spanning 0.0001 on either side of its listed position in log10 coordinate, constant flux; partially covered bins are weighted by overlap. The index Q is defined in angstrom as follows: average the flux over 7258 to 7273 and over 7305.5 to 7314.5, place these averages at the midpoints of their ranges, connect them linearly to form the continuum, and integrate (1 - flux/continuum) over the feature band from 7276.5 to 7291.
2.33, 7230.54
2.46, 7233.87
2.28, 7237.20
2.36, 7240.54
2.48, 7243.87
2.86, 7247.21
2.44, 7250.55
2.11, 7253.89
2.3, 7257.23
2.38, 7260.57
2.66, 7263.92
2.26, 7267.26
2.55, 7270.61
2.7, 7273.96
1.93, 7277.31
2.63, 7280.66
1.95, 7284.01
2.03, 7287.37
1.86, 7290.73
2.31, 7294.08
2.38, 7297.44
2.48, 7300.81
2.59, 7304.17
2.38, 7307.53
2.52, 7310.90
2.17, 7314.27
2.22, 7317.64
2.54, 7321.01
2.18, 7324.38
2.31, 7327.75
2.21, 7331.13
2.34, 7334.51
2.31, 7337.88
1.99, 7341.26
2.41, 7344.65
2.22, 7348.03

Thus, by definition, 1.9 angstrom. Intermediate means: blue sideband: 2.46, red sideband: 2.4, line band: 2.11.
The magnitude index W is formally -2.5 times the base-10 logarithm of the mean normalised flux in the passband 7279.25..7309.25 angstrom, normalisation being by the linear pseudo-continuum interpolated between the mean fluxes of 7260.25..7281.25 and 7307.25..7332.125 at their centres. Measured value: 0.04 mag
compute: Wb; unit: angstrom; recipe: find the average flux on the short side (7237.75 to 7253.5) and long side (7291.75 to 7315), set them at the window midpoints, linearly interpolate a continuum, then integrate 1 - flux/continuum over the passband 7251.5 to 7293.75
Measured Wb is 2.8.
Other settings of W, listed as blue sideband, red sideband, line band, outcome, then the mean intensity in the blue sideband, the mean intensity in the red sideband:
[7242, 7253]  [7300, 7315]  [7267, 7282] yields 0.04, 2.55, 2.44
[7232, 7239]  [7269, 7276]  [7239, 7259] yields 0.01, 2.37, 2.59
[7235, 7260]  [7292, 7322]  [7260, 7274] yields -0.04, 2.4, 2.39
